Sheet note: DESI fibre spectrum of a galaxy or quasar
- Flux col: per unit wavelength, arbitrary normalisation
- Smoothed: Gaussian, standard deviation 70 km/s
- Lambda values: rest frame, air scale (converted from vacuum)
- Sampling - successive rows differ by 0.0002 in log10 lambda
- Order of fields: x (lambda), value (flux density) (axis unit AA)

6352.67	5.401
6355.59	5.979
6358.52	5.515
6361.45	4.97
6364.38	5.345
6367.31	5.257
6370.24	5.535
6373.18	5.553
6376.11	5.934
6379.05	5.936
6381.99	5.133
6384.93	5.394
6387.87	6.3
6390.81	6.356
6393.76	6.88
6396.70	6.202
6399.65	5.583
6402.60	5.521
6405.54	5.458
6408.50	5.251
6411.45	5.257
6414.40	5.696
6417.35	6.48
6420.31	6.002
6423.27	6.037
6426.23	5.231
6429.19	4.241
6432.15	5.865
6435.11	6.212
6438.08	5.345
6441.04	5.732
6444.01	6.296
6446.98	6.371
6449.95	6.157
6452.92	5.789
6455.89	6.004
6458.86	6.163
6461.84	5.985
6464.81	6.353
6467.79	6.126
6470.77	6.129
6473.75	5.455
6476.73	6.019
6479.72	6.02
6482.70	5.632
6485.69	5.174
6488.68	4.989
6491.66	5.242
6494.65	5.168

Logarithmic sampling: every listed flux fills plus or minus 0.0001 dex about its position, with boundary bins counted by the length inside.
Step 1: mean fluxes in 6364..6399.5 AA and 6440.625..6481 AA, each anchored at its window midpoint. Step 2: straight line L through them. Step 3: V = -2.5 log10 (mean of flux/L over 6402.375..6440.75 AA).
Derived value 0.07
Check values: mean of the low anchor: 5.82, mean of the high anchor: 6.05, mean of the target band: 5.59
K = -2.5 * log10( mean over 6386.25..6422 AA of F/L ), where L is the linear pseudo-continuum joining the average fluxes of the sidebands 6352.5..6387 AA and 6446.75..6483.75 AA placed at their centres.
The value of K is -0.04 mag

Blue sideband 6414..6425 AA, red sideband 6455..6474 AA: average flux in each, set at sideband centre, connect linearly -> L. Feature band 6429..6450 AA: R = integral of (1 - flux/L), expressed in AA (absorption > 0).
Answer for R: 0.8 AA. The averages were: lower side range 6.07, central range 5.85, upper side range 6.07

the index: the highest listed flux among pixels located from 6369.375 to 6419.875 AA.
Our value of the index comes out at 6.88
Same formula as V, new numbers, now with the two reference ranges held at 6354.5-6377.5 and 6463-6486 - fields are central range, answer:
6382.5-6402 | -0.083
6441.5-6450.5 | -0.077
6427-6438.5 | 0.066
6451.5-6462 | -0.028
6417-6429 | 0.002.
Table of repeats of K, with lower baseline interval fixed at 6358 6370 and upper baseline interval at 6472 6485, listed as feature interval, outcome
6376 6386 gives -0.042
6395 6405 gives -0.066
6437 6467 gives -0.073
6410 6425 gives -0.073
